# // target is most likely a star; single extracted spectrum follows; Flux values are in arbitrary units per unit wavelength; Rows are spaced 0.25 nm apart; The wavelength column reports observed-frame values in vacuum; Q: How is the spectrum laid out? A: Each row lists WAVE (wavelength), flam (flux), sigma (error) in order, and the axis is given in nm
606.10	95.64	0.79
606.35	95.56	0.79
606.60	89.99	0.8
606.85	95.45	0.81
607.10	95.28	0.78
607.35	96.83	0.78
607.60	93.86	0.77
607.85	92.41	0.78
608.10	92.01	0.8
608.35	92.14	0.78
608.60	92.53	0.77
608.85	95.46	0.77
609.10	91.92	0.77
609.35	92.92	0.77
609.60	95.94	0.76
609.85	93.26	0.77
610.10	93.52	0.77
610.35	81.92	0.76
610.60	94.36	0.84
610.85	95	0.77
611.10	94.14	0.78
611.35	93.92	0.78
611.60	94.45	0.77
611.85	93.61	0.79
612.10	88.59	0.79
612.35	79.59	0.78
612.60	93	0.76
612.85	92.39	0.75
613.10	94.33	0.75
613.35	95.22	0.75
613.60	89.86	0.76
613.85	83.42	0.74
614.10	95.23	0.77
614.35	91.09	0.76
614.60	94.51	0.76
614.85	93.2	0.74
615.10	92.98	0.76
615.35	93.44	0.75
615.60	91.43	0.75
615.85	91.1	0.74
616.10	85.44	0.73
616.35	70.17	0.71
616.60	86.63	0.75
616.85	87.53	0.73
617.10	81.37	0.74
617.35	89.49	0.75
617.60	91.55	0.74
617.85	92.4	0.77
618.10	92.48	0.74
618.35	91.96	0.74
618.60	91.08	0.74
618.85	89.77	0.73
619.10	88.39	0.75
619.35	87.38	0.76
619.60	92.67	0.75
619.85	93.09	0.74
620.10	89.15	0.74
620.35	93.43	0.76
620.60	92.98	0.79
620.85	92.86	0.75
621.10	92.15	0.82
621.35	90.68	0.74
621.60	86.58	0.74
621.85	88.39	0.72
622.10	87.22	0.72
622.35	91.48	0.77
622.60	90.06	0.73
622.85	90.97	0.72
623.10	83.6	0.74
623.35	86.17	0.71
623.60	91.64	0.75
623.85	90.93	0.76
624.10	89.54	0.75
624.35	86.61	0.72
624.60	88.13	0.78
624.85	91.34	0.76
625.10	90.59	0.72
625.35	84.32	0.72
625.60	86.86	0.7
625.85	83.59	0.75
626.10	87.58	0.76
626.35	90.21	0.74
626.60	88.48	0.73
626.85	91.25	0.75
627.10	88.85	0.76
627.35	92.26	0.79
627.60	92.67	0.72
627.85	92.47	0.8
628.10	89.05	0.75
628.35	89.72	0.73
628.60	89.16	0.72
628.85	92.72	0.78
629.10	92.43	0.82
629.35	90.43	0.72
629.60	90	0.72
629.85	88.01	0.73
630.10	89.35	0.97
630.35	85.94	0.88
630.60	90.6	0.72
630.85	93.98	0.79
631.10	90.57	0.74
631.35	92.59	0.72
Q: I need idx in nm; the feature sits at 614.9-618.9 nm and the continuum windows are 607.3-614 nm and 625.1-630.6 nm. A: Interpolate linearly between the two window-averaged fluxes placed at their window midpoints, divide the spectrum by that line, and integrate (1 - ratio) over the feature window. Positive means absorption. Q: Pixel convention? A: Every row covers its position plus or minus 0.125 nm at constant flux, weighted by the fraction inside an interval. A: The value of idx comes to 0.10 nm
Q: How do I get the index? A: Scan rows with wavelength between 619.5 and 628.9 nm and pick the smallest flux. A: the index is 83.59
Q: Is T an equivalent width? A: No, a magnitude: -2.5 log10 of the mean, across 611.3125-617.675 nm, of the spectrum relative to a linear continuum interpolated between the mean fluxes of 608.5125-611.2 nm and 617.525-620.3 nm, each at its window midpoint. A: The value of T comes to 0.03 mag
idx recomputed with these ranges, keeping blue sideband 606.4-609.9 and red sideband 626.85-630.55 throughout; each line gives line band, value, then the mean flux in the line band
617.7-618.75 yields 0.001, 91.9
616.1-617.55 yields 0.134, 83.7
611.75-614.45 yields 0.066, 90.5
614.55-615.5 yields -0.009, 93.4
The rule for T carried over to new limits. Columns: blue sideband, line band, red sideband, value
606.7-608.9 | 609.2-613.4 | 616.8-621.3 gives 0.01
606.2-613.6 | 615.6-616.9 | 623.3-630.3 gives 0.08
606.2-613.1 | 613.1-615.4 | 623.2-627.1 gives -0.01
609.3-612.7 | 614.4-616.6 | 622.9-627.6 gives 0.02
